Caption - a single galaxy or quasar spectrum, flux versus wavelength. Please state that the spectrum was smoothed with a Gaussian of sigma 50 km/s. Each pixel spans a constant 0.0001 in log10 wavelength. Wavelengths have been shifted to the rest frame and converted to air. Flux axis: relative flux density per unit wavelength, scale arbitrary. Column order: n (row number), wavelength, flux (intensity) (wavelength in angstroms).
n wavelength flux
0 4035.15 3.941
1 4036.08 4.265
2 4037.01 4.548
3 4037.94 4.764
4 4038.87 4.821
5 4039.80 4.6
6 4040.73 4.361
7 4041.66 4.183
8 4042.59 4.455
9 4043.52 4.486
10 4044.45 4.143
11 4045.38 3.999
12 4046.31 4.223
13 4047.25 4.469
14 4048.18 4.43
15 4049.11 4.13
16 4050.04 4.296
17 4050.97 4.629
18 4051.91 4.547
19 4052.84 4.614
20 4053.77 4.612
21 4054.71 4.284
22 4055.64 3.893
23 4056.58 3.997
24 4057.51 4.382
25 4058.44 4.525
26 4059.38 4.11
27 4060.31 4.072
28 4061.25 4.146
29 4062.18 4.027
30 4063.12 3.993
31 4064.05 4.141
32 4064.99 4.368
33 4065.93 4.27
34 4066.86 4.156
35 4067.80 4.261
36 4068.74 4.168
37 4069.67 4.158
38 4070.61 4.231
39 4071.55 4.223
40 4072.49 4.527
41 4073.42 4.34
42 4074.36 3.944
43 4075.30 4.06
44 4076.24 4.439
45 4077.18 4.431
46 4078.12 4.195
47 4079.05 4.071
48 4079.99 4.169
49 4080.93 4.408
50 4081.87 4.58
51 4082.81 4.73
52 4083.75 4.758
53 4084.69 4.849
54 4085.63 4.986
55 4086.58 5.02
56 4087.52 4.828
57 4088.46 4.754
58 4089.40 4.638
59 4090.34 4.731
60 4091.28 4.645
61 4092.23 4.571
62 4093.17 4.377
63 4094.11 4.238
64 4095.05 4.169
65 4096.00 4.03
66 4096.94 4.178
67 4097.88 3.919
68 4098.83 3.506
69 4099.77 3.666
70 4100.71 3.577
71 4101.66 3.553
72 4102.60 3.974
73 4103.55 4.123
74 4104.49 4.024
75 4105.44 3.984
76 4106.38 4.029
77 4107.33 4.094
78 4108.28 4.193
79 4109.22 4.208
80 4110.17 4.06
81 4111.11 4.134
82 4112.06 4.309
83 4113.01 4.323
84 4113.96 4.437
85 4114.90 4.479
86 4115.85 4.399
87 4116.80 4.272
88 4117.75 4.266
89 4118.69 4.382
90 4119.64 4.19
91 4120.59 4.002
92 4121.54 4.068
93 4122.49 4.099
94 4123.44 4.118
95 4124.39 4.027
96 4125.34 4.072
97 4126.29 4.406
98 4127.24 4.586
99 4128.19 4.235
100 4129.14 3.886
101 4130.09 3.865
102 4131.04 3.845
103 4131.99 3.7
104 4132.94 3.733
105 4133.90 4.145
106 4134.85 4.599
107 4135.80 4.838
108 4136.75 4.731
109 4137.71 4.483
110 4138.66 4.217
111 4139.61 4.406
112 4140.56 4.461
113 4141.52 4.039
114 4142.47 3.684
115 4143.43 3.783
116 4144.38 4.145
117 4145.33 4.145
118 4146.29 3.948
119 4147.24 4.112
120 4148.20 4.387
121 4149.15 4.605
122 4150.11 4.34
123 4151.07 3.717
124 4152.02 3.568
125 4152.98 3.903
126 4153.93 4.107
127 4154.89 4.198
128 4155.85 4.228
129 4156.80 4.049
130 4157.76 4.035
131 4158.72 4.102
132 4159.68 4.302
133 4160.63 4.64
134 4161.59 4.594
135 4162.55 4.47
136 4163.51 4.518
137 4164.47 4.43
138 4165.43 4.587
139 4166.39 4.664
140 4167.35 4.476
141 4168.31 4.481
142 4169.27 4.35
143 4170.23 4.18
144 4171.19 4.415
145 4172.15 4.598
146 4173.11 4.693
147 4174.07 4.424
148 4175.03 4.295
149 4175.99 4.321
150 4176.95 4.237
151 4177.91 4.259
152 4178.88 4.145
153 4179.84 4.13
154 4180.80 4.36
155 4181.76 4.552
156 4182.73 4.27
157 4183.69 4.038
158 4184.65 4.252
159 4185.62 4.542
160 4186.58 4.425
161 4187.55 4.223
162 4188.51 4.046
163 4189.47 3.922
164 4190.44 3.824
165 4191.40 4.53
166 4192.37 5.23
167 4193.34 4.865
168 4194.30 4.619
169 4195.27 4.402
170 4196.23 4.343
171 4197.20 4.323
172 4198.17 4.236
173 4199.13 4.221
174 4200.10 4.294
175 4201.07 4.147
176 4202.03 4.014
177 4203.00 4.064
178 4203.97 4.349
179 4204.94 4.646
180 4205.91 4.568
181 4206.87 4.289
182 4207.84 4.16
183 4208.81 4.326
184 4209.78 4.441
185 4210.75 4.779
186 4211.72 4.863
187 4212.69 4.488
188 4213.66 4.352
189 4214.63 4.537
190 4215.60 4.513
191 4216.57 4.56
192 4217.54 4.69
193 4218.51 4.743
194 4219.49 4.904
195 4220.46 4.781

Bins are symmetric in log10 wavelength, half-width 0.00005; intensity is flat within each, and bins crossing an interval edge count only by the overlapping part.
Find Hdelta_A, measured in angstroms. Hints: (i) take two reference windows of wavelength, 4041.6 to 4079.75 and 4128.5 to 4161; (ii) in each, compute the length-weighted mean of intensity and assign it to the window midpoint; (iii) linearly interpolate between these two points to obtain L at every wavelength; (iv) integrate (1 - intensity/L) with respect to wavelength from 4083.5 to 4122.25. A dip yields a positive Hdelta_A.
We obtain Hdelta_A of -0.55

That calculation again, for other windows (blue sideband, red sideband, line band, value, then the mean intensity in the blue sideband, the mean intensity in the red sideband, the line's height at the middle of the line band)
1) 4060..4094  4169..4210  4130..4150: 0.78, 4.4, 4.34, 4.36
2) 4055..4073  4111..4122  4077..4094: -1.47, 4.19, 4.27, 4.23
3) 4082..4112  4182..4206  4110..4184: 0.99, 4.28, 4.33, 4.31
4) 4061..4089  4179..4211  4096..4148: 2.85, 4.38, 4.34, 4.36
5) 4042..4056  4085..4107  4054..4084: 0.37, 4.35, 4.24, 4.3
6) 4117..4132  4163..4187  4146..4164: 0.33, 4.13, 4.39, 4.28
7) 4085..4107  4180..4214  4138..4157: 0.88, 4.24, 4.37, 4.31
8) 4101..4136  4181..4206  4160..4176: -0.78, 4.14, 4.34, 4.27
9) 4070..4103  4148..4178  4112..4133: 0.75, 4.32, 4.32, 4.32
